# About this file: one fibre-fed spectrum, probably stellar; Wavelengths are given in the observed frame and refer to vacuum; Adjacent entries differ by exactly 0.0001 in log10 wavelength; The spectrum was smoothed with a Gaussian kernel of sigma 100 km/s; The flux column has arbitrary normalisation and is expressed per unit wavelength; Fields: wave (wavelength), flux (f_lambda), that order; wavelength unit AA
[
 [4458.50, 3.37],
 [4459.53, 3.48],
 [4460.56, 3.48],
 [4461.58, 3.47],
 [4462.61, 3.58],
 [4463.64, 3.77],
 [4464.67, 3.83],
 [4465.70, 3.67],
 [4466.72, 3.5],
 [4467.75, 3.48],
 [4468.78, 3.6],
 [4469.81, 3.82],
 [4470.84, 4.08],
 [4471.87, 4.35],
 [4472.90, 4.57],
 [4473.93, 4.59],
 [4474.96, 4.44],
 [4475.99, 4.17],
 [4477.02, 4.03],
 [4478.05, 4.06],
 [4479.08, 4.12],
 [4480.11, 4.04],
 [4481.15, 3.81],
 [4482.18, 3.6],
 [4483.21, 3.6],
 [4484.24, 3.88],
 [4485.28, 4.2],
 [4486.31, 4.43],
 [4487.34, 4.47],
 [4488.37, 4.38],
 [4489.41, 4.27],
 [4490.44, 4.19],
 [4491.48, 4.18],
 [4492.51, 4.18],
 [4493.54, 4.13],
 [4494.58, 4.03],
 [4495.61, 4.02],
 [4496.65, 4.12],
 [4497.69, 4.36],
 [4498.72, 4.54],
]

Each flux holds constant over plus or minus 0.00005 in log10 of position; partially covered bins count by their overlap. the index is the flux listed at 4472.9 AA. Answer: 4.57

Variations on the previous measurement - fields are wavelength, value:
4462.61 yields 3.58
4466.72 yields 3.5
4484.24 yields 3.88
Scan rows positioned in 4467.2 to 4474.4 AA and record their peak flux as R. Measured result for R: 4.59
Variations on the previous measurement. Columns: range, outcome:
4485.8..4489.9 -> 4.47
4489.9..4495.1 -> 4.19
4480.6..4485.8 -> 4.2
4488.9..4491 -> 4.27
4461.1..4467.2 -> 3.83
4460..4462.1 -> 3.48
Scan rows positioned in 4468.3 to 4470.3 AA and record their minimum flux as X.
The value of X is 3.6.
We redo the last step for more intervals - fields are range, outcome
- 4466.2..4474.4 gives 3.48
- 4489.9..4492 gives 4.18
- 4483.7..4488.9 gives 3.88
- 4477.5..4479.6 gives 4.06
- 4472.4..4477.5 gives 4.03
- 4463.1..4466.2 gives 3.67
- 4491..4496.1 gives 4.02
